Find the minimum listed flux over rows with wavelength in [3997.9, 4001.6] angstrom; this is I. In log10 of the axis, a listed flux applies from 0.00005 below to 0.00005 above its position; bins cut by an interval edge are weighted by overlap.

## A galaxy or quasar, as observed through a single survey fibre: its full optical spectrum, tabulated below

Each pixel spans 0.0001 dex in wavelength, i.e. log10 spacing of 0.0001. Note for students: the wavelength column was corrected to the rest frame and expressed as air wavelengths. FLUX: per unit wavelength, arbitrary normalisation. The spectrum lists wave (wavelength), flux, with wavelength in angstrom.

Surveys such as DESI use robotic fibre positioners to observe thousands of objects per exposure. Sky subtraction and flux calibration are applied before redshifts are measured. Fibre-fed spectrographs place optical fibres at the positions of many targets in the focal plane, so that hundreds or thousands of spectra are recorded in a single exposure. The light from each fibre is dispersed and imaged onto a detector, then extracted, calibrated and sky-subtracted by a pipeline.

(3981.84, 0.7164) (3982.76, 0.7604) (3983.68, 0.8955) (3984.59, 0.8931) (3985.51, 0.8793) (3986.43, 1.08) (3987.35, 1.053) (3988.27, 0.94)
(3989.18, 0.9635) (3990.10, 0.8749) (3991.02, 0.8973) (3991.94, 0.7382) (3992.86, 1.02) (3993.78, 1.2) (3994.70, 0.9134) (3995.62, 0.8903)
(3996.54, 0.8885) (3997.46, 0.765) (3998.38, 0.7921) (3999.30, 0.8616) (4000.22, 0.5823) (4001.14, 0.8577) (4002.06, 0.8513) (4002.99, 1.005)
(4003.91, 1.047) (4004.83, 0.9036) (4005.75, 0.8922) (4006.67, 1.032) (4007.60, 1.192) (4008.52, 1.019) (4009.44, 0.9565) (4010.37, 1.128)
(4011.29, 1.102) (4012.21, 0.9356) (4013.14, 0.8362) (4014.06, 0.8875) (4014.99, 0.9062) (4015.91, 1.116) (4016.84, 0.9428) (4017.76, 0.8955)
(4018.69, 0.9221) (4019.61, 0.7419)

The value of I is 0.5823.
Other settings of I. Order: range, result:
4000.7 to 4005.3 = 0.8513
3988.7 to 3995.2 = 0.7382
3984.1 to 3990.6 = 0.8749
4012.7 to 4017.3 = 0.8362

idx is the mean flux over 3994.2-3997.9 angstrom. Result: 0.868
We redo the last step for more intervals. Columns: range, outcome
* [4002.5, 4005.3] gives 0.983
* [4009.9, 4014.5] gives 0.978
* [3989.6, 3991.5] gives 0.885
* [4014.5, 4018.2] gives 0.965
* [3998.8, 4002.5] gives 0.789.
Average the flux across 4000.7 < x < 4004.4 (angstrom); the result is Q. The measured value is 0.94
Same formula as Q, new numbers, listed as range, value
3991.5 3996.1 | 0.953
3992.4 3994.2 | 1.11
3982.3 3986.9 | 0.901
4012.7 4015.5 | 0.882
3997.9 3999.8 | 0.822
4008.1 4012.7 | 1.03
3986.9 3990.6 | 0.958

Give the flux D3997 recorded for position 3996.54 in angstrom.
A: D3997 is 0.8885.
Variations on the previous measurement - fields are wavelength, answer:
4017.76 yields 0.8955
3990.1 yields 0.8749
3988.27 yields 0.94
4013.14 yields 0.8362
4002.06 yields 0.8513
